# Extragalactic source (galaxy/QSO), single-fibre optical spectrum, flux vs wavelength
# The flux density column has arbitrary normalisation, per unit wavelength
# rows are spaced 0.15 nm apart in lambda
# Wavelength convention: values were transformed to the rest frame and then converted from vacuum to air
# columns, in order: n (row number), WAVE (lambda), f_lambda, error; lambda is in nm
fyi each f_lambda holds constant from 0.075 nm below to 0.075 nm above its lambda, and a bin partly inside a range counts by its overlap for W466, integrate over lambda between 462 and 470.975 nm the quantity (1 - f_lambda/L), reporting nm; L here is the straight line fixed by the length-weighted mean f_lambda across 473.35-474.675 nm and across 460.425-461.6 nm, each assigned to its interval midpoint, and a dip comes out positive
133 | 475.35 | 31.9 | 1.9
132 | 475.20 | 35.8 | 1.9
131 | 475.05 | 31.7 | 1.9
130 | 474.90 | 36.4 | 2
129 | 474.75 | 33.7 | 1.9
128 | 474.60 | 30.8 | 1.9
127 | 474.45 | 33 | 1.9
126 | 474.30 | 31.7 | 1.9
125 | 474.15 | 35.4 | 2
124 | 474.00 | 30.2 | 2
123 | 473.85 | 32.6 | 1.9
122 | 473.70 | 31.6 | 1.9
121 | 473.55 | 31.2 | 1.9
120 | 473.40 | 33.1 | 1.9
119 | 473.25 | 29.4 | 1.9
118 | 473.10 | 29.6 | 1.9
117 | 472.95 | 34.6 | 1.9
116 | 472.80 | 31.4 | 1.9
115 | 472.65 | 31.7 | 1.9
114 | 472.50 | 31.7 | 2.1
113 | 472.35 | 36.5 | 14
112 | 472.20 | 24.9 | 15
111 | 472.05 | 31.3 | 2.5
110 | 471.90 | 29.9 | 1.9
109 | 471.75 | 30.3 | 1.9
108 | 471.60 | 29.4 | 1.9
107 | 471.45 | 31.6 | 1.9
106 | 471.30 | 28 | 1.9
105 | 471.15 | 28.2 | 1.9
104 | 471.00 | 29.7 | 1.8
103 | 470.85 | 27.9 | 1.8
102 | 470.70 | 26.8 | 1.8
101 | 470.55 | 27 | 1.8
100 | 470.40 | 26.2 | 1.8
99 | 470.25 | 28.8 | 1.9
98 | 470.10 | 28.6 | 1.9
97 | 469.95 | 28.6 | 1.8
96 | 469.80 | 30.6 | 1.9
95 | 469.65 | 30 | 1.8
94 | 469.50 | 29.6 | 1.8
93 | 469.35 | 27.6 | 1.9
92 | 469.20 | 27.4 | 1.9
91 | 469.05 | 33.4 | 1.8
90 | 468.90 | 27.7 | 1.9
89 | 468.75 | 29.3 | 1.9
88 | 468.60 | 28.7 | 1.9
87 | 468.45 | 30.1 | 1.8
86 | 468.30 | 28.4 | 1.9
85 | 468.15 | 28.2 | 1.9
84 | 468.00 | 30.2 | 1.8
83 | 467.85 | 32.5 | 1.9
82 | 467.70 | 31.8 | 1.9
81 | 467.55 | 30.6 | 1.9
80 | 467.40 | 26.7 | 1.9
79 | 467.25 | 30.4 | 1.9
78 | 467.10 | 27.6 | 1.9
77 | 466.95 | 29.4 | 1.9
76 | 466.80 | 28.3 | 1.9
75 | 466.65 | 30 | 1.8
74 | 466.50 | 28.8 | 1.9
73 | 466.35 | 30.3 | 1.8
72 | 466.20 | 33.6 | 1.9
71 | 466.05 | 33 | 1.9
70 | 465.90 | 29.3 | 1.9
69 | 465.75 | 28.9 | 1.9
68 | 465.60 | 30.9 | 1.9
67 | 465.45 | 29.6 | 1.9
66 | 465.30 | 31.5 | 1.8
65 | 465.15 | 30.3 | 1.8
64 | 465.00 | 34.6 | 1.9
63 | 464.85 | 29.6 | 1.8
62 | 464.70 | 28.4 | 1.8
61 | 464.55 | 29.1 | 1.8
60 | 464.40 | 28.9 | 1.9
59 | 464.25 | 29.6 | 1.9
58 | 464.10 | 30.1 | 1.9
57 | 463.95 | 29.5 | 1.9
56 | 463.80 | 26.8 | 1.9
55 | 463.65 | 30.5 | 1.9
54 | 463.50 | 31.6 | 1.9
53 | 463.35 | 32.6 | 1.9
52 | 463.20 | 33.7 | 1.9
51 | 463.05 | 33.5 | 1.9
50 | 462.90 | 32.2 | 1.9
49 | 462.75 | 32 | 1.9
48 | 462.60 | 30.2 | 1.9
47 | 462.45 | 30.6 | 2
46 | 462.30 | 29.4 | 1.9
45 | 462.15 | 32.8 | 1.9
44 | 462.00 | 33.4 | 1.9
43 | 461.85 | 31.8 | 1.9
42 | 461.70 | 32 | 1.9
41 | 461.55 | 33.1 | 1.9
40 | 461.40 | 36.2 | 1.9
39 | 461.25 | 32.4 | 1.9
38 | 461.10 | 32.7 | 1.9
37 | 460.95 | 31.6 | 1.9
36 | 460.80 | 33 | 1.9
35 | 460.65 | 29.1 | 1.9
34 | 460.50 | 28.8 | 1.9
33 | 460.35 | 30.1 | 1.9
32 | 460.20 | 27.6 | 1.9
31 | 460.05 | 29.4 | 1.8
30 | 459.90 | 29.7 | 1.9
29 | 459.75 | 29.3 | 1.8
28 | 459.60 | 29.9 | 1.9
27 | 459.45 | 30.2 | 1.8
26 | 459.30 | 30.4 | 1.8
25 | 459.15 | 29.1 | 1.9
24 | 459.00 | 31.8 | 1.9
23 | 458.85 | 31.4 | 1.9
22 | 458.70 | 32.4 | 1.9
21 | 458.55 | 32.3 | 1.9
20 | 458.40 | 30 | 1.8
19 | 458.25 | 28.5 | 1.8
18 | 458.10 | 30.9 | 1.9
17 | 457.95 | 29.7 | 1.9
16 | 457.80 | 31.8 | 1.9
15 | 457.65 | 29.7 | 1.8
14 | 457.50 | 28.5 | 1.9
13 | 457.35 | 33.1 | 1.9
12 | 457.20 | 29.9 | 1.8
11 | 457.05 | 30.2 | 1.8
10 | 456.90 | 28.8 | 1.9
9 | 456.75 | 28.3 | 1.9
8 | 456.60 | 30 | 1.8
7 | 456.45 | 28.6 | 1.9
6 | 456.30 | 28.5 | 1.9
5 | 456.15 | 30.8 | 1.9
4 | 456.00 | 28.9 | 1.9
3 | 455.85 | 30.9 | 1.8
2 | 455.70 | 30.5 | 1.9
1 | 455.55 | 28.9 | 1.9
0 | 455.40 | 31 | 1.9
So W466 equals 0.61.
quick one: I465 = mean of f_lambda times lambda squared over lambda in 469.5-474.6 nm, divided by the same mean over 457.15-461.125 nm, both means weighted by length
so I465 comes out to 1.06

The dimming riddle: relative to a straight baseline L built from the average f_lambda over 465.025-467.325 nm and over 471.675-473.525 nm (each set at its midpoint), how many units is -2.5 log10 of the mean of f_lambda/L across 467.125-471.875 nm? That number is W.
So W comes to 0.06 mag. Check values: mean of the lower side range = 30.2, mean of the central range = 29.2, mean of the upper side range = 31.2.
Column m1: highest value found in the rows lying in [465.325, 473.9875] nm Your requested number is 36.5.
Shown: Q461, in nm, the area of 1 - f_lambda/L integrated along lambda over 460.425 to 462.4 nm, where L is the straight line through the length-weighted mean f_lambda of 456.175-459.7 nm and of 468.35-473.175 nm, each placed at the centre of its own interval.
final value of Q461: -0.13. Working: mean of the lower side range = 30.2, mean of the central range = 32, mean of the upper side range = 29.6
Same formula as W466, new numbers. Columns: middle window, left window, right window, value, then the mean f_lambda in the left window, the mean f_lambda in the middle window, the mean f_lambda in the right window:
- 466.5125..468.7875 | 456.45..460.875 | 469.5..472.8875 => 0.02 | 30.1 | 29.5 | 29.5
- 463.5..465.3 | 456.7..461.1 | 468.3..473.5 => 0.00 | 30.2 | 29.9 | 29.7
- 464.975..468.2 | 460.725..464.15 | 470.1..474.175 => 0.09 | 31.8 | 30.2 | 30.2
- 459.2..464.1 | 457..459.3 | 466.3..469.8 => -0.15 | 30.6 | 31.1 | 29.5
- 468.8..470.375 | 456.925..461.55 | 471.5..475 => 0.12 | 30.7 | 29.1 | 31.8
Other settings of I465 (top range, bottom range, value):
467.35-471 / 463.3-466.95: 0.98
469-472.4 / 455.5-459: 1.02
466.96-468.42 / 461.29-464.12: 0.95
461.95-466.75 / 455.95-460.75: 1.05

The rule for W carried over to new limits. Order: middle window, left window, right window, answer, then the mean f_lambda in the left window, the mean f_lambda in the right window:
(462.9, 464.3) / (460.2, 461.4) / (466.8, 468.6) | -0.02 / 31.2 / 29.5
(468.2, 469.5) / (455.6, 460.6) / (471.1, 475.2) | 0.07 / 30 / 31.6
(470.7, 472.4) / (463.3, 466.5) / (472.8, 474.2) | 0.07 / 30.4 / 31.9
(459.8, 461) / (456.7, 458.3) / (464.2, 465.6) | 0.01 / 30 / 30.2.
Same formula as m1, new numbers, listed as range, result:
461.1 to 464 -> 36.2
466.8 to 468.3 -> 32.5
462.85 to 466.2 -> 34.6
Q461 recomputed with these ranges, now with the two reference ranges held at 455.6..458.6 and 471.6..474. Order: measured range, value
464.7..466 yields 0.005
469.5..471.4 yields 0.158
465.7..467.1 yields 0.030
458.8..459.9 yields -0.003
